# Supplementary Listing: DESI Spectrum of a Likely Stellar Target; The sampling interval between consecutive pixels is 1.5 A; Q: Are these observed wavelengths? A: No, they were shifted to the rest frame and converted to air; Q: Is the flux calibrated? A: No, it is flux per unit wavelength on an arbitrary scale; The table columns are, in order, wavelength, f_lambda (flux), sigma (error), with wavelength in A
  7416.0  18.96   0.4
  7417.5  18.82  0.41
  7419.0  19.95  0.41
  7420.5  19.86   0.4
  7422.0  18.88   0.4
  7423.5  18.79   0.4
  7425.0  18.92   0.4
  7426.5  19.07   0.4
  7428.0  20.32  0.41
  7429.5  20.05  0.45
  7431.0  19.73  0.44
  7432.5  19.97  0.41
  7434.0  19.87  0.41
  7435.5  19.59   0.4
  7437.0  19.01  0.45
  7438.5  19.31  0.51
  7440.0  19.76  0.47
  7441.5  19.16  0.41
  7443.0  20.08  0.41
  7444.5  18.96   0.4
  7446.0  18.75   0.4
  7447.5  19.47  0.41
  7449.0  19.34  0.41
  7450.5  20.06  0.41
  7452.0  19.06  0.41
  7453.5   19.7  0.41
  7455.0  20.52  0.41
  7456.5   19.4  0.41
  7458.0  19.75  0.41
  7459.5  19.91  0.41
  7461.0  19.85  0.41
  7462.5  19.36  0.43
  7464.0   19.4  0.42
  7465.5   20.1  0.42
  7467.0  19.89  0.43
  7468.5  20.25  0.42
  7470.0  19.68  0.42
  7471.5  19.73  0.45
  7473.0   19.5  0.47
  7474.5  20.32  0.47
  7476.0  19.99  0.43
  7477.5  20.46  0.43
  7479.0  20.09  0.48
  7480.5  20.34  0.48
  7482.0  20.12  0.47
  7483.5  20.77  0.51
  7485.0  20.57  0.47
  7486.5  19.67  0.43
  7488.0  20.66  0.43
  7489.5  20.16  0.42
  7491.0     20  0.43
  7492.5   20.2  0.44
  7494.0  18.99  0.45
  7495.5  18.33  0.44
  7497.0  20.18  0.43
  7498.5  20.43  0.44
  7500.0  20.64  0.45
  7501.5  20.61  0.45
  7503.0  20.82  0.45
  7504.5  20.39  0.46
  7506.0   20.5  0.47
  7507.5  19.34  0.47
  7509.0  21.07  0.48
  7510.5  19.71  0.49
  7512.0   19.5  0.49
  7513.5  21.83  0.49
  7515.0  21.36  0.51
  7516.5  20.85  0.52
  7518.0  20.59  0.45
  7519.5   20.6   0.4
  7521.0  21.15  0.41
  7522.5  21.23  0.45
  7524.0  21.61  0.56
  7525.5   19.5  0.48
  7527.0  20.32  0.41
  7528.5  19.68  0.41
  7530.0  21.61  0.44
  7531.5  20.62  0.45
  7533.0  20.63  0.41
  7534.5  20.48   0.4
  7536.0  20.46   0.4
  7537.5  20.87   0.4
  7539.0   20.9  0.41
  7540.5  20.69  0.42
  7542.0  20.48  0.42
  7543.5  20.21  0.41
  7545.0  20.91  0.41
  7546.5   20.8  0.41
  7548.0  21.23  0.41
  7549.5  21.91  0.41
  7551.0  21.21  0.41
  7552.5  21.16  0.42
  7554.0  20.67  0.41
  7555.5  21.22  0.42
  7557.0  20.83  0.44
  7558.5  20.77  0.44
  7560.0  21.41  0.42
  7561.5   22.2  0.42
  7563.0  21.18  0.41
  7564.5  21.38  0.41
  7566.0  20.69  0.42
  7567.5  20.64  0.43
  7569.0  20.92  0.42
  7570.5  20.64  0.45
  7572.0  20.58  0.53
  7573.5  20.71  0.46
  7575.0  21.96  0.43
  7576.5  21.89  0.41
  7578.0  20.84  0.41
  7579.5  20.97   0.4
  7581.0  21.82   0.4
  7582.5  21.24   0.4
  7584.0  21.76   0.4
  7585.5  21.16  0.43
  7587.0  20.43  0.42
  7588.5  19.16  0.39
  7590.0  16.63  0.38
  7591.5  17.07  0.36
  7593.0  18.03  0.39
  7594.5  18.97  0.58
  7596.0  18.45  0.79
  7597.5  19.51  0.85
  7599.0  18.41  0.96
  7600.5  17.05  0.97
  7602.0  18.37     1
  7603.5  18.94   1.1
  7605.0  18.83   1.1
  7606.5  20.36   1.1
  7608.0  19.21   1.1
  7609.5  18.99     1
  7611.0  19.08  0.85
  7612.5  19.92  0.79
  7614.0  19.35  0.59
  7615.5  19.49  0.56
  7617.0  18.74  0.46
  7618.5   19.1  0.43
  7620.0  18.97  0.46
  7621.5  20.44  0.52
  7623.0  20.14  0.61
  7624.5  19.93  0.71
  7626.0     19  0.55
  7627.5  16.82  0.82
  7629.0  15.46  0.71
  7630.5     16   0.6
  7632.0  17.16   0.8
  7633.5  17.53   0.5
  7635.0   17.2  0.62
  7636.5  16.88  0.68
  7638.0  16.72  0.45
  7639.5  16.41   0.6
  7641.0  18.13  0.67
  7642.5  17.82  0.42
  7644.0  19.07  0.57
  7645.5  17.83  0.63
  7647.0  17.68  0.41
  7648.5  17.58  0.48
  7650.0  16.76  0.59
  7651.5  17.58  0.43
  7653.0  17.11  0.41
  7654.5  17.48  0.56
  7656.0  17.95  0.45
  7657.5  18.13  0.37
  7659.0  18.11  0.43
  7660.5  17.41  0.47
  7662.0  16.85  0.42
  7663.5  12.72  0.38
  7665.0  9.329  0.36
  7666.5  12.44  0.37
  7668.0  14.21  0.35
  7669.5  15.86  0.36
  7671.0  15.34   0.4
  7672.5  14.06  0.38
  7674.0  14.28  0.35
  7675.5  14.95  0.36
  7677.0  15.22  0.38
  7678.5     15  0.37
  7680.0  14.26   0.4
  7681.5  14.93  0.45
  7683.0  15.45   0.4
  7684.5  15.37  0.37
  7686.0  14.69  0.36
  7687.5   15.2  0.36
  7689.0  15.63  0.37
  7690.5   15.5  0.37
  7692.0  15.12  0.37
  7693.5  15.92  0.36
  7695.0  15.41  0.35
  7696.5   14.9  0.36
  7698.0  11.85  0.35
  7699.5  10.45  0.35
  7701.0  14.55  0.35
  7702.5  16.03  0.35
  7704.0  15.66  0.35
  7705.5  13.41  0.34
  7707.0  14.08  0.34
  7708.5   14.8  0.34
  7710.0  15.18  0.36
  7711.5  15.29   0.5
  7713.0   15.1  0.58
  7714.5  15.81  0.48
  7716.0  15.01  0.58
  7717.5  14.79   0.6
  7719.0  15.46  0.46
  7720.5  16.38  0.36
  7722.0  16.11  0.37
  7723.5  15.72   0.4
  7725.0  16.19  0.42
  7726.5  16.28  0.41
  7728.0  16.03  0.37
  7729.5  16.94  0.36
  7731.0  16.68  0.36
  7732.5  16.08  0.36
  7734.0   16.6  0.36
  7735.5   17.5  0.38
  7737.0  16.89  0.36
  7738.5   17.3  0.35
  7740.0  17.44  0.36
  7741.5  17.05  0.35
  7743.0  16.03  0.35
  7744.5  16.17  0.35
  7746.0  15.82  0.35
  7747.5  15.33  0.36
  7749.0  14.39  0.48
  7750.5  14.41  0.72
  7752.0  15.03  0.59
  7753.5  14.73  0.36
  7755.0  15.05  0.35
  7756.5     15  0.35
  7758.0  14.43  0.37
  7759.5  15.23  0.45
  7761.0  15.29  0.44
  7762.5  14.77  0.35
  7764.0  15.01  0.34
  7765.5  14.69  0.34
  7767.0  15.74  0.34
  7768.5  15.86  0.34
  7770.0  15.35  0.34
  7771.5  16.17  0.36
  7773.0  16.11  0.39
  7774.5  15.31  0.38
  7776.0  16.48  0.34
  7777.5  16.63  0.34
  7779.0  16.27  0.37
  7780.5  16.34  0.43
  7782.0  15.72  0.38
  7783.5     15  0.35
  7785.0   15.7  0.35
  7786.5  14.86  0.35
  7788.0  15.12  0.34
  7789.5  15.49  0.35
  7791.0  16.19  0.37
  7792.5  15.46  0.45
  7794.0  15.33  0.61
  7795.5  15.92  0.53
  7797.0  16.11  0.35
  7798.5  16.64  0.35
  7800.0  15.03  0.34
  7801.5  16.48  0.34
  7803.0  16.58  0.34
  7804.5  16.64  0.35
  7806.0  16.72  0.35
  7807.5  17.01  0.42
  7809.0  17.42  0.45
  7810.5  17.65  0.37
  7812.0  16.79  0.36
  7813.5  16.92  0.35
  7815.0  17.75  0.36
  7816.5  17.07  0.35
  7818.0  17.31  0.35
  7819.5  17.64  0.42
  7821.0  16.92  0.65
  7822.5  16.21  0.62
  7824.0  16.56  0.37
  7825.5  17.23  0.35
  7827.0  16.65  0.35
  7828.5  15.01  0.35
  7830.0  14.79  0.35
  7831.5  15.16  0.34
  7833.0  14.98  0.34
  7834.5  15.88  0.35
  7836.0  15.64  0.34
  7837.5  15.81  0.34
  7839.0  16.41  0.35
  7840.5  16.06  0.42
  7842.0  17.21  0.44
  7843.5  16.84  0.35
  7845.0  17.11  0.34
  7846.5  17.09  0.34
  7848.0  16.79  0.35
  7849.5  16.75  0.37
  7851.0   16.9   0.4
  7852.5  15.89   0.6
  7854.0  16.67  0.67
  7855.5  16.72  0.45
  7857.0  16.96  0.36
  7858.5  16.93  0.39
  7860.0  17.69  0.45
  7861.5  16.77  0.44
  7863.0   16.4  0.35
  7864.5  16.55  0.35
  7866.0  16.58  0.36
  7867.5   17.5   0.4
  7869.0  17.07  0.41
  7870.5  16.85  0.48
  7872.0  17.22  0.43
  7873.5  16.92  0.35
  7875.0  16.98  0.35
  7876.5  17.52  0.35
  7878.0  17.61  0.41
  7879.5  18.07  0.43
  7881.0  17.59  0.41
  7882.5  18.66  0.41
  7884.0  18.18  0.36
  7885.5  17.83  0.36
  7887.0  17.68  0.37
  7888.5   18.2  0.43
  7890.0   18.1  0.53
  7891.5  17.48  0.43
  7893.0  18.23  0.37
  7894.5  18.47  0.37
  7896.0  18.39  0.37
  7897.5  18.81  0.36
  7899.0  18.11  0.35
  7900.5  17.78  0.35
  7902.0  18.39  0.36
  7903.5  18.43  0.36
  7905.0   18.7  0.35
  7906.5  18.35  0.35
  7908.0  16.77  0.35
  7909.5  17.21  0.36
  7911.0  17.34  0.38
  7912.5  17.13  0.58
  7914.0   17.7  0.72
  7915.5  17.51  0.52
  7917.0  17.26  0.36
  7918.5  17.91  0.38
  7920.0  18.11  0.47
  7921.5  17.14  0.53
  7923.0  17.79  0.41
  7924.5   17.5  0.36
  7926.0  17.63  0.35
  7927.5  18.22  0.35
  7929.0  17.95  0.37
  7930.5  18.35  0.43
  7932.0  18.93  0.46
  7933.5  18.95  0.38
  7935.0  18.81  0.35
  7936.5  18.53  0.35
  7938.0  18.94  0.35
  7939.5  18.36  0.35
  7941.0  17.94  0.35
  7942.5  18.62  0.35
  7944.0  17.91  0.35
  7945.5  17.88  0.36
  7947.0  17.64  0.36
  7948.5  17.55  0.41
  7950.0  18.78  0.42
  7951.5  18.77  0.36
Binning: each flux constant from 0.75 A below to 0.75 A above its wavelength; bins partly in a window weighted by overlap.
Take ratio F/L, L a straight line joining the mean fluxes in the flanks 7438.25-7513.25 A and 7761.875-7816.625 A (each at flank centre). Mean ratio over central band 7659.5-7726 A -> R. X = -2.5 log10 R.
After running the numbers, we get 0.163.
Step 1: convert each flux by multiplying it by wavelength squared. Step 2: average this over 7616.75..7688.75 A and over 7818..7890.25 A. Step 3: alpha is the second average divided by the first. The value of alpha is 1.1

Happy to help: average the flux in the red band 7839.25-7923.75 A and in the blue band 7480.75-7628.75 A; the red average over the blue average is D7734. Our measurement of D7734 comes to 0.86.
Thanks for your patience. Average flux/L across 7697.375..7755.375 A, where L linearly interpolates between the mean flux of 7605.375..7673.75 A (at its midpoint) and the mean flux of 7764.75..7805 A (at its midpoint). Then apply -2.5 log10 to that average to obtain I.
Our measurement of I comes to 0.06 mag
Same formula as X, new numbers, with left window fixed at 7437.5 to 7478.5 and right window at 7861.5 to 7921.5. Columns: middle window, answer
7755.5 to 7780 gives 0.175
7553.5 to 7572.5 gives -0.098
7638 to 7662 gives 0.070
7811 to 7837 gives 0.101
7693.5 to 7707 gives 0.295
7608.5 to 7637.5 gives 0.029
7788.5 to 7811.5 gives 0.113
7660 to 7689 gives 0.267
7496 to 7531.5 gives -0.062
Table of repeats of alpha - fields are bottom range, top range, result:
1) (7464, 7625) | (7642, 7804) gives 0.81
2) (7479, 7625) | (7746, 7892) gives 0.87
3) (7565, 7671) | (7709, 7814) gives 0.90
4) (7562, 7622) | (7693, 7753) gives 0.81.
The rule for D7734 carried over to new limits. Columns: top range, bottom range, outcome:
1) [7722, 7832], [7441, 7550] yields 0.79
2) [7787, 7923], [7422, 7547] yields 0.85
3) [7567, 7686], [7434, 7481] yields 0.91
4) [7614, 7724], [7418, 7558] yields 0.80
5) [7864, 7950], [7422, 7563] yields 0.88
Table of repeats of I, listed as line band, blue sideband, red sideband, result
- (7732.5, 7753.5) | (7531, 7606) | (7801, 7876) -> 0.12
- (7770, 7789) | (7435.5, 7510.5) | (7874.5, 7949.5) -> 0.18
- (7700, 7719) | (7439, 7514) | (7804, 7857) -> 0.19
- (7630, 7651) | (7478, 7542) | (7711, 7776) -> 0.03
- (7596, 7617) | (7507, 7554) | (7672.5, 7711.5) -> -0.07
